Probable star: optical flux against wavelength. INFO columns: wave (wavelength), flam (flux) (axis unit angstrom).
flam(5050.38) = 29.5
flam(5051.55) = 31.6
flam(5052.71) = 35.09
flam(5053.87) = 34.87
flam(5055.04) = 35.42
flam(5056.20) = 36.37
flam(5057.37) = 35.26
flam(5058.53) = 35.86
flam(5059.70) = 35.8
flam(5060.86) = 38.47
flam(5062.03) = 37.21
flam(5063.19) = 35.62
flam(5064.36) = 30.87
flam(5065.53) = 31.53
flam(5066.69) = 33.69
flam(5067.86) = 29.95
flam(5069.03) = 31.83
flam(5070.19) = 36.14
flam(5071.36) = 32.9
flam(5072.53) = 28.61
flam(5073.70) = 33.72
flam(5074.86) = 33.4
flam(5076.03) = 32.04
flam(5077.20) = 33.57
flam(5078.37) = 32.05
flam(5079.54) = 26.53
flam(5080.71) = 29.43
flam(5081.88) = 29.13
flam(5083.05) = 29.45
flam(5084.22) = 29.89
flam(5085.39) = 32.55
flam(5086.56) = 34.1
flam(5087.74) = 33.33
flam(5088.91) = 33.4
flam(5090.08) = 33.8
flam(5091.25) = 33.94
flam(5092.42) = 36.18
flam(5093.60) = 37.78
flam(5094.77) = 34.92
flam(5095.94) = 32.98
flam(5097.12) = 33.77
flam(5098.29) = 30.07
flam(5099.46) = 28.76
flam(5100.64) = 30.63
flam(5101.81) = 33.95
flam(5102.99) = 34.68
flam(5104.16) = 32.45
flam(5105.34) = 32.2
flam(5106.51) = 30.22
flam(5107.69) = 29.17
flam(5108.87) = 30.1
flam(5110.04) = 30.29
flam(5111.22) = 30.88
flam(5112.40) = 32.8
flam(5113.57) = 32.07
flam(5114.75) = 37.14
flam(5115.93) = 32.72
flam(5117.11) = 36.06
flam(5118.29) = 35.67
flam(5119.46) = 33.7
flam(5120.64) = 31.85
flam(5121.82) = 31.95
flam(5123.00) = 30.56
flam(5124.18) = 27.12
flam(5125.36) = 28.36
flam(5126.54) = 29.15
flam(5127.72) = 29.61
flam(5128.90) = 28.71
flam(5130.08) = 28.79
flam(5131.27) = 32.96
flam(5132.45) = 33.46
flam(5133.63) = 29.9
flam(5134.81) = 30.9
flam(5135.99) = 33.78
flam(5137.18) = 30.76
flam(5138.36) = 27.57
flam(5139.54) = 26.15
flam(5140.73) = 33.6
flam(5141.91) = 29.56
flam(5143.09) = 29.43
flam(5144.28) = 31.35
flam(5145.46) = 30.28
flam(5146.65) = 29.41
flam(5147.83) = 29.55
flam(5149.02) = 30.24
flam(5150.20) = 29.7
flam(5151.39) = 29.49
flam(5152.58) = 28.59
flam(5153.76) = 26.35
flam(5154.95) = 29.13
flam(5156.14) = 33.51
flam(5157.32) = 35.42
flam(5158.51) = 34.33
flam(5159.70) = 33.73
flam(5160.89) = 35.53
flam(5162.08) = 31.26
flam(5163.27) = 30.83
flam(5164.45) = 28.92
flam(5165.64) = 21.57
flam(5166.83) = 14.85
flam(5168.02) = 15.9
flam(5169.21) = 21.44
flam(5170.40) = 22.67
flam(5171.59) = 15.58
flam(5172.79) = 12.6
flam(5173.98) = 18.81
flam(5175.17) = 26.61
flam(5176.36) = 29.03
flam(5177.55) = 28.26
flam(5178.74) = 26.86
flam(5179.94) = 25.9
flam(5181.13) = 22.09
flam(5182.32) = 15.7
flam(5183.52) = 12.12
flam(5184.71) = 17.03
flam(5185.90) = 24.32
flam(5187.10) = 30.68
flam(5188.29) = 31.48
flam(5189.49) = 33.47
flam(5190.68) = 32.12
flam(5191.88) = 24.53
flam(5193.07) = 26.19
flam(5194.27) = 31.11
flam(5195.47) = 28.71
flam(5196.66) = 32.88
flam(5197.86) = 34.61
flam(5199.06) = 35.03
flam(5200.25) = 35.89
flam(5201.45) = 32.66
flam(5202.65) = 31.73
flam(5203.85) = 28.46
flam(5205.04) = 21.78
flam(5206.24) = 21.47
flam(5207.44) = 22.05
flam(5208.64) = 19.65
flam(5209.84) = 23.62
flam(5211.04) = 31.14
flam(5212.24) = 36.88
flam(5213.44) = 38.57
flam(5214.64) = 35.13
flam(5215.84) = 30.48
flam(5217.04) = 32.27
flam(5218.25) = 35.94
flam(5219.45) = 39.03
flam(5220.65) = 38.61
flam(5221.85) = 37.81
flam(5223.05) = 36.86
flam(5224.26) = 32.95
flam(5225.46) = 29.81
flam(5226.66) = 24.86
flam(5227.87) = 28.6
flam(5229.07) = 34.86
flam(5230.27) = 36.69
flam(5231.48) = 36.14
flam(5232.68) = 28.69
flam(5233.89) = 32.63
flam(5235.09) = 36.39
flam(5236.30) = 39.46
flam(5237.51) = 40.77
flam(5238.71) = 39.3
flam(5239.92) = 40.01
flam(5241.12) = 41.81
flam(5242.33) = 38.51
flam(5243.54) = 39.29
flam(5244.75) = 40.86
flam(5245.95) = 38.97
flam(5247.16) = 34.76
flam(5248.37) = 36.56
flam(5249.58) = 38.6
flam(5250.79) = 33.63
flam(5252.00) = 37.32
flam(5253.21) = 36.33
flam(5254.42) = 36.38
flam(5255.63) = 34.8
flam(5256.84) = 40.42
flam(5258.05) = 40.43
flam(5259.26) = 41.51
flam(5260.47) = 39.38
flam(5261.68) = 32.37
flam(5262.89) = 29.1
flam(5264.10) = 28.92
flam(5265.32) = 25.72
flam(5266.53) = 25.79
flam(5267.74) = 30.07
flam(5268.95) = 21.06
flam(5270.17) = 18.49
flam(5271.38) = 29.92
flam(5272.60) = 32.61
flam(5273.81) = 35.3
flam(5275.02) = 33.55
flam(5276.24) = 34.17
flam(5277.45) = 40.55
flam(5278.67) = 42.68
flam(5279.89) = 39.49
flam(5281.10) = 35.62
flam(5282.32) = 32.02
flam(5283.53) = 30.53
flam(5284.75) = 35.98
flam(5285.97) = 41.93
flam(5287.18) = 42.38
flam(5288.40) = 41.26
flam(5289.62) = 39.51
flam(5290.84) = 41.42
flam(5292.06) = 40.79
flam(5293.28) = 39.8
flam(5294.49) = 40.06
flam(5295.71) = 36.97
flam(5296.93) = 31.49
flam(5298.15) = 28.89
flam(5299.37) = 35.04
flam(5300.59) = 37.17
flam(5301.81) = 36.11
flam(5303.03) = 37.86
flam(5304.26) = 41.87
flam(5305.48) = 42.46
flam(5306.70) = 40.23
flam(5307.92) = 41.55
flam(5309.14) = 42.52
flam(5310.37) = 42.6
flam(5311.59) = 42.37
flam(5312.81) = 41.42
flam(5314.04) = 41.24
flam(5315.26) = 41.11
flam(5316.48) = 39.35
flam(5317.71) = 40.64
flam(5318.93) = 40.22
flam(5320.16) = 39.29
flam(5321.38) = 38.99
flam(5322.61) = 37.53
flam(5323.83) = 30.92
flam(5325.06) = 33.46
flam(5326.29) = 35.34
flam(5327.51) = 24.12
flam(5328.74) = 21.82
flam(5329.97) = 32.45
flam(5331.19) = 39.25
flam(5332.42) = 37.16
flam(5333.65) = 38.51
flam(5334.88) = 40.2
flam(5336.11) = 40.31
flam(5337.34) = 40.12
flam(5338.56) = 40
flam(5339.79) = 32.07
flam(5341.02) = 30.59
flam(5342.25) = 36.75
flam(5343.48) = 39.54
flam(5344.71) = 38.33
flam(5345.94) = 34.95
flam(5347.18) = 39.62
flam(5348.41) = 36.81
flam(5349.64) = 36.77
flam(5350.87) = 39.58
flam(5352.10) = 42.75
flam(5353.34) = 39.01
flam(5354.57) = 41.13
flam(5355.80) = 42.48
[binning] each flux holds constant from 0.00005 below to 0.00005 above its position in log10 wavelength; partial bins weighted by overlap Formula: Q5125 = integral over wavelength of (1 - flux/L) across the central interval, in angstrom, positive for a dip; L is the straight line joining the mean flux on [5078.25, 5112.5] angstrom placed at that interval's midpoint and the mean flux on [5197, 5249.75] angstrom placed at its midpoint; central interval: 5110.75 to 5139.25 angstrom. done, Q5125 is 0.82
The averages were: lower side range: 32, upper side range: 33.8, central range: 31.5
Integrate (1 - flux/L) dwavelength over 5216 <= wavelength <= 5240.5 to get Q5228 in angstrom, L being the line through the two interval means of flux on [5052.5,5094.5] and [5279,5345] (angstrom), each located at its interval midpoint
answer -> 0.74 angstrom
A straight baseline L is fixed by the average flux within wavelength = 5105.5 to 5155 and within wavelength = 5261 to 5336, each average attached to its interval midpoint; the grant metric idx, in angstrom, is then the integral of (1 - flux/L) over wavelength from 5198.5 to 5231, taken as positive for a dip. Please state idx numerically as 1.72 angstrom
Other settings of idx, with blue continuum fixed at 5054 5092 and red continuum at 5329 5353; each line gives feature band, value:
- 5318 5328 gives 0.50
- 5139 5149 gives 1.24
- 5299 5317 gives -1.64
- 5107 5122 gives 0.47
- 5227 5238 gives 0.32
